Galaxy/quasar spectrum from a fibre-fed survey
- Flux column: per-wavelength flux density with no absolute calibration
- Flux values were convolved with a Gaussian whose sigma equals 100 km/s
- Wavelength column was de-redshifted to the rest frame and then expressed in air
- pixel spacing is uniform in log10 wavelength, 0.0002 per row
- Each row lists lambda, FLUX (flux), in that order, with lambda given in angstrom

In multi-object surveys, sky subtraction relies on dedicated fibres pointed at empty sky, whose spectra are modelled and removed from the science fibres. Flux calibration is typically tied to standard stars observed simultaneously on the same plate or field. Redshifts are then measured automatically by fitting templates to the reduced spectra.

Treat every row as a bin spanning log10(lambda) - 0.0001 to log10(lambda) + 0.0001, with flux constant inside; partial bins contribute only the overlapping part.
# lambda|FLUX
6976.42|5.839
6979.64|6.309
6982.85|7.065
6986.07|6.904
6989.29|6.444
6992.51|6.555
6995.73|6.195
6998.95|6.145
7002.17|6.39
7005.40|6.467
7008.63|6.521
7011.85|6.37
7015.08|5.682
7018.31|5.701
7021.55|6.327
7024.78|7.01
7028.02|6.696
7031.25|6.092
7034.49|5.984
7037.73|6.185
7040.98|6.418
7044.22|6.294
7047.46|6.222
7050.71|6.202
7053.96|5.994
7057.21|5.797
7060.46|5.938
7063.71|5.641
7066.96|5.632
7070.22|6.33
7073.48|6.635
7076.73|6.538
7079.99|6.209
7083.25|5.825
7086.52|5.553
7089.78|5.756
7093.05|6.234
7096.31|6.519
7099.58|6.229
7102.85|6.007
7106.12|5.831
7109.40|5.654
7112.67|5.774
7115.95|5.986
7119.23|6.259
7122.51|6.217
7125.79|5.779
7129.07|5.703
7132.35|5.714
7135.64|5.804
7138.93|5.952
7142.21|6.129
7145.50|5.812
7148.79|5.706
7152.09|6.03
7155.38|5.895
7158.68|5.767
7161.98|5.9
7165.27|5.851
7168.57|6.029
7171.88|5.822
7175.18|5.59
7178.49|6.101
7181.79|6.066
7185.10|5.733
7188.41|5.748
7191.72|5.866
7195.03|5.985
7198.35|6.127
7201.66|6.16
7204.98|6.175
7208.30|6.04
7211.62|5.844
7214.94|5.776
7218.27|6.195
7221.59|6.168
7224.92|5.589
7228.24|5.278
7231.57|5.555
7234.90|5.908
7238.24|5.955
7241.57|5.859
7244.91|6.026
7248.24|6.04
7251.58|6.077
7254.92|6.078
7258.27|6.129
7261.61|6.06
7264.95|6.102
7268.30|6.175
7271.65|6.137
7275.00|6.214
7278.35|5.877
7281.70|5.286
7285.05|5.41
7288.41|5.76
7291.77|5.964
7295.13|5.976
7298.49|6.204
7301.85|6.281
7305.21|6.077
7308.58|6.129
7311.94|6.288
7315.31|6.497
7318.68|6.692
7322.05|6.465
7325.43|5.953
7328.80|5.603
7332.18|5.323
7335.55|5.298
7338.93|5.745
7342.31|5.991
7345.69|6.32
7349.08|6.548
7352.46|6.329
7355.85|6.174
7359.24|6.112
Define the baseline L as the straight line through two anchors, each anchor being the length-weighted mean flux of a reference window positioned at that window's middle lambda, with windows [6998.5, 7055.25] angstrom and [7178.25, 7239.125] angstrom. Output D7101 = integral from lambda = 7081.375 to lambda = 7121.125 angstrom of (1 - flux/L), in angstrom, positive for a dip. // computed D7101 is 0.9 angstrom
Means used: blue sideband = 6.26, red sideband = 5.9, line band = 5.97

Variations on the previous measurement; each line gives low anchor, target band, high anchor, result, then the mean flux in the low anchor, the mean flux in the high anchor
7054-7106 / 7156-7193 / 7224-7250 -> 0.17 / 6.05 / 5.78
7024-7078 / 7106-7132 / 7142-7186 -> 0.49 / 6.2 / 5.88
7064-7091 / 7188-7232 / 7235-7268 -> 0.95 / 6.04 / 6.04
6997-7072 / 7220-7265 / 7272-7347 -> 0.84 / 6.18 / 5.97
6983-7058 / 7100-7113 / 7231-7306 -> 0.69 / 6.31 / 5.97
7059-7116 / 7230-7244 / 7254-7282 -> 0.47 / 6.02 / 6.04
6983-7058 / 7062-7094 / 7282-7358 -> 1.14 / 6.31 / 6.03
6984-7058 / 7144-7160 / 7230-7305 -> 0.72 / 6.3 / 5.96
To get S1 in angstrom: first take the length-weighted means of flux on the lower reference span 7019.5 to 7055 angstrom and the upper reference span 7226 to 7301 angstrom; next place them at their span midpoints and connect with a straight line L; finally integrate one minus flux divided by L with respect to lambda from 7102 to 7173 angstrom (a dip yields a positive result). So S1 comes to 2.8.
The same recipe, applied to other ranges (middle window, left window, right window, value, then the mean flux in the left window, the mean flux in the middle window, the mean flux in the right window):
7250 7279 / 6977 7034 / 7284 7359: 0.05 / 6.39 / 6.1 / 6.05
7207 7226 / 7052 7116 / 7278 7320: 0.25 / 6.01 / 5.94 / 6.03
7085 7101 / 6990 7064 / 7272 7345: 0.26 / 6.22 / 6.06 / 5.96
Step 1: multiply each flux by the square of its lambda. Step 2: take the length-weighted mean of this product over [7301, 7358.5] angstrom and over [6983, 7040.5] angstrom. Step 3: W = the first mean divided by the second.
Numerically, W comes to 1.05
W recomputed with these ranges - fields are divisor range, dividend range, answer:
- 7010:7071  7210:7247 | 1.00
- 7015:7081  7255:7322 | 1.05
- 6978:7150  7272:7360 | 1.05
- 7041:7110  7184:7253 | 1.01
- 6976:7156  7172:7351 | 1.03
